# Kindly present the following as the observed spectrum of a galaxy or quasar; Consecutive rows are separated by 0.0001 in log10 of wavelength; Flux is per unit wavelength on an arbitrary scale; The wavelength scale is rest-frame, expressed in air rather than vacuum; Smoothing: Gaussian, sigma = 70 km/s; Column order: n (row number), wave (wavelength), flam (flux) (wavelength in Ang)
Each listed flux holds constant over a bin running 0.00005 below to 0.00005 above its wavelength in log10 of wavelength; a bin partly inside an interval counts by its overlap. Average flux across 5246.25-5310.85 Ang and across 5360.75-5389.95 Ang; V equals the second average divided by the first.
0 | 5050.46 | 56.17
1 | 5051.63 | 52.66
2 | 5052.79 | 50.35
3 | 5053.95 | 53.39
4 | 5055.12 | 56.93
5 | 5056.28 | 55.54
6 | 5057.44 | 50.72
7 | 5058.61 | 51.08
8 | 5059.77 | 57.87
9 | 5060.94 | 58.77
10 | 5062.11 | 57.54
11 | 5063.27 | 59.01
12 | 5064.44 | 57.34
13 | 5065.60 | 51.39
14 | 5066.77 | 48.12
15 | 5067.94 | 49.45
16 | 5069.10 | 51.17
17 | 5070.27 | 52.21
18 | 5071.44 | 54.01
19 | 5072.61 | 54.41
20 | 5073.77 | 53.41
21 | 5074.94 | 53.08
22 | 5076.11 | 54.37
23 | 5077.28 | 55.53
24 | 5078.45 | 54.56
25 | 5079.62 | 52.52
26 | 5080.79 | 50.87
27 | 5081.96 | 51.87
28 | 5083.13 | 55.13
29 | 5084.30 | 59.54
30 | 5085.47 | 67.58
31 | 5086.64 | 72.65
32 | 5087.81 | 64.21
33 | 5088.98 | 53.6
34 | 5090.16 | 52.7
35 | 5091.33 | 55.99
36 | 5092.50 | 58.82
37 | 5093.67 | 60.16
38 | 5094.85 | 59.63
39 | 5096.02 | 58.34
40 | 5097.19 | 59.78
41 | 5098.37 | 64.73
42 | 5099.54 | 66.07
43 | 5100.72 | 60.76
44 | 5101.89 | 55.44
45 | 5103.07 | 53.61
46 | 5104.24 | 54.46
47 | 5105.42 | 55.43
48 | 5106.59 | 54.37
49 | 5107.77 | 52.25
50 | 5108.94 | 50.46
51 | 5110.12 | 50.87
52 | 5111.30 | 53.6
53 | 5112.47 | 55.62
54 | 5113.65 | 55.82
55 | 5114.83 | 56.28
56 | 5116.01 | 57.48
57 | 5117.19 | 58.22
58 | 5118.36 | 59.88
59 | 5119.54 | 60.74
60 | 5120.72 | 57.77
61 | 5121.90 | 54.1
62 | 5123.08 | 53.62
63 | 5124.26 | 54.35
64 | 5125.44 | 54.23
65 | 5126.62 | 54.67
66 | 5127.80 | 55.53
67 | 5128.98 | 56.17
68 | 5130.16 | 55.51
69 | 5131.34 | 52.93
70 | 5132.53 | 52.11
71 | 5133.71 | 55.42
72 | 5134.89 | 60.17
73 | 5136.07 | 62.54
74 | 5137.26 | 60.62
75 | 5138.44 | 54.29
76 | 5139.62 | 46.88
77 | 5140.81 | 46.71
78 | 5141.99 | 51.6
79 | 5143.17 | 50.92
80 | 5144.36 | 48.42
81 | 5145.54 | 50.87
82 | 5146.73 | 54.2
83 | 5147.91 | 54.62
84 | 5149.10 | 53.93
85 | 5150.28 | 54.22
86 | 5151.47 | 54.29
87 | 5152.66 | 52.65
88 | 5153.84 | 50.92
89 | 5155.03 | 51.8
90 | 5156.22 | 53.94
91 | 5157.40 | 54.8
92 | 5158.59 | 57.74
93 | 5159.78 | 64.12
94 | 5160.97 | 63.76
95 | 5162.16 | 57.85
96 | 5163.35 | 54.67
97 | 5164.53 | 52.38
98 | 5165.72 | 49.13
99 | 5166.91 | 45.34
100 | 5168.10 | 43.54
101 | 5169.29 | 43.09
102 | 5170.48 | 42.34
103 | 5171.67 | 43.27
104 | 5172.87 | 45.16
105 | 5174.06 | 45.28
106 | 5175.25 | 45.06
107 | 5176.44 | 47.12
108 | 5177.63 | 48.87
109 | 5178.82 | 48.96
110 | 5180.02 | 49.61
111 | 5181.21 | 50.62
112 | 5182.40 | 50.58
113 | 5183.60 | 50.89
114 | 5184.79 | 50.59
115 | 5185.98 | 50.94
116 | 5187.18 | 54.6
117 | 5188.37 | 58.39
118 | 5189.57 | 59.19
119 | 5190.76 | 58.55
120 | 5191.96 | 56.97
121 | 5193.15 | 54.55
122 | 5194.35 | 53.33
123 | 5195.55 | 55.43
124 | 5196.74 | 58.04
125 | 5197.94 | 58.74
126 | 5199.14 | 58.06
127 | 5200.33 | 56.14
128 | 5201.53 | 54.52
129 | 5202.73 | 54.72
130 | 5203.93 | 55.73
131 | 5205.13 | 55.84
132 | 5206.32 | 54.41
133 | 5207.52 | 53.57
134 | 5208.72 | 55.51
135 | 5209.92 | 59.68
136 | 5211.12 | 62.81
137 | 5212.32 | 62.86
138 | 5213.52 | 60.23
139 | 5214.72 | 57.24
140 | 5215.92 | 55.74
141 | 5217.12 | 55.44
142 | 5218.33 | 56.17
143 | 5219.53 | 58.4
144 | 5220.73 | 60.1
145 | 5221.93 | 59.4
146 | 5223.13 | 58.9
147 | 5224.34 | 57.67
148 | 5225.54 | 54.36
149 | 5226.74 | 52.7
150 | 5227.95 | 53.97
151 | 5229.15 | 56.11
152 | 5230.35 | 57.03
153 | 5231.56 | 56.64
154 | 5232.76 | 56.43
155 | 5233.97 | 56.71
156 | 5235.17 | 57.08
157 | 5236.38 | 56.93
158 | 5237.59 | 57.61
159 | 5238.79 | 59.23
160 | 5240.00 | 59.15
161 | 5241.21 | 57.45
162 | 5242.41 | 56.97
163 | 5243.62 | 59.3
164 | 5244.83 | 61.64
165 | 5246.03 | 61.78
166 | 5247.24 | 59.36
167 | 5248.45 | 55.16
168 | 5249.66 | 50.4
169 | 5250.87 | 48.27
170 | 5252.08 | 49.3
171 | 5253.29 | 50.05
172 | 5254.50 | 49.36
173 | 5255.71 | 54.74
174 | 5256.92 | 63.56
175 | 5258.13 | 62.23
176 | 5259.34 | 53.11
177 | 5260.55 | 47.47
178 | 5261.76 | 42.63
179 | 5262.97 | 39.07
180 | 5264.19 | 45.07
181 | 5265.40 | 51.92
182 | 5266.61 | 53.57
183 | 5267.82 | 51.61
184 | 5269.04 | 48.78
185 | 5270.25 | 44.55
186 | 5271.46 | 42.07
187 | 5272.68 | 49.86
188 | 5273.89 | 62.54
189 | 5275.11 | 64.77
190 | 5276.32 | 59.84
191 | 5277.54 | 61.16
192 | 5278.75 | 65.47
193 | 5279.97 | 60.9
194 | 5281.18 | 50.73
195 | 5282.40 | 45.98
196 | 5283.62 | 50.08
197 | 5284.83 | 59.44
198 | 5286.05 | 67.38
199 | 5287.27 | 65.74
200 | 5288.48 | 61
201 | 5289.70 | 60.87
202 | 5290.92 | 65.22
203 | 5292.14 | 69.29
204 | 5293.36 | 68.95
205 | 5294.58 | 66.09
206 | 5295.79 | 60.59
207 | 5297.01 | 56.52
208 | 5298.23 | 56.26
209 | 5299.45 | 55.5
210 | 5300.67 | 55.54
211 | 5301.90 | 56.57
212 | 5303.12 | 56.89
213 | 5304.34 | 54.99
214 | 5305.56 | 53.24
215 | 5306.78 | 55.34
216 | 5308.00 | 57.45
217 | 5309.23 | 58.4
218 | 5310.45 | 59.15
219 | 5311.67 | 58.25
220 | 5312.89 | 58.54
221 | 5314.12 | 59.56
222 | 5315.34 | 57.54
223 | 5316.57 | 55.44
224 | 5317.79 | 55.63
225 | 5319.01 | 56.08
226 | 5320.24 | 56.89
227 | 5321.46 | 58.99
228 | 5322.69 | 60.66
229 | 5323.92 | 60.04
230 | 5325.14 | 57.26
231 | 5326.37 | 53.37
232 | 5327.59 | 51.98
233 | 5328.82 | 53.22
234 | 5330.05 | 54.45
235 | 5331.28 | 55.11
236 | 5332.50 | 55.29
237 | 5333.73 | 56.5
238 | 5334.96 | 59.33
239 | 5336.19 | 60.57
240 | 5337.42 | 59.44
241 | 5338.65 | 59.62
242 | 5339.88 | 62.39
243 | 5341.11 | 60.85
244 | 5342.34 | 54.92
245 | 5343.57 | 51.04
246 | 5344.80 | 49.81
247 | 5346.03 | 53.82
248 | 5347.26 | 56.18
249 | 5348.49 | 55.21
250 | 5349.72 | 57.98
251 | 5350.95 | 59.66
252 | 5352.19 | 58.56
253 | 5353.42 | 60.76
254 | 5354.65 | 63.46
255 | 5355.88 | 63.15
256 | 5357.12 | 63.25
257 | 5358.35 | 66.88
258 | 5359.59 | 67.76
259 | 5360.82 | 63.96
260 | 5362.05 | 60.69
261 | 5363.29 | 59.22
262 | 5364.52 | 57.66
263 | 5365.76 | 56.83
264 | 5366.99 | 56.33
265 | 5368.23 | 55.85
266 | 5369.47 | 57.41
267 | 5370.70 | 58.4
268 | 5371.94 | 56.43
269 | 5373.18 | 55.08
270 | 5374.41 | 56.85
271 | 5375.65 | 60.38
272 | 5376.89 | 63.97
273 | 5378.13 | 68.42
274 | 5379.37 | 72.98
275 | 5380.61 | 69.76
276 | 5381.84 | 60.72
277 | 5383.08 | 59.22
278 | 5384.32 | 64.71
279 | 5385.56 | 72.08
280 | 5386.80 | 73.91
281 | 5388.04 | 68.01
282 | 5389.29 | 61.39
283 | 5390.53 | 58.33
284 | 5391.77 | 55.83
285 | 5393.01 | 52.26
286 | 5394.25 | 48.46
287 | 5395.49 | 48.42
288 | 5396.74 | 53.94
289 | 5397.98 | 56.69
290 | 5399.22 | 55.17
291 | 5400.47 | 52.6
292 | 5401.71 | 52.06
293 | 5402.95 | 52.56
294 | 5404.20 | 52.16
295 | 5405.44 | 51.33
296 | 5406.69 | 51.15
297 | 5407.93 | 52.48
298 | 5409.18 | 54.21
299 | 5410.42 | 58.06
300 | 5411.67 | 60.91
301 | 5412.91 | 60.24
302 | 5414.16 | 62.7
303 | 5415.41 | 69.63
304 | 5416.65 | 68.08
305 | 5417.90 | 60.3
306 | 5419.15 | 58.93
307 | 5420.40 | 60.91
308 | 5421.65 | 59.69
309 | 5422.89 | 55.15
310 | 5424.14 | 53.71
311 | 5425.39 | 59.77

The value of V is 1.11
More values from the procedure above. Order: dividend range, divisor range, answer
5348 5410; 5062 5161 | 1.06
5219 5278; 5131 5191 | 1.05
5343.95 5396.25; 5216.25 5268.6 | 1.10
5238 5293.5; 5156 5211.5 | 1.05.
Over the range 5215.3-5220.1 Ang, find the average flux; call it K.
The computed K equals 56.4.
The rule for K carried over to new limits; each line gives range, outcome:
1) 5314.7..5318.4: 56.3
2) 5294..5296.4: 63.5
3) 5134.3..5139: 59.4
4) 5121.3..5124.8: 54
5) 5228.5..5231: 56.6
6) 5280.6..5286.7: 54.8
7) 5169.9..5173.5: 43.5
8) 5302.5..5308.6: 55.6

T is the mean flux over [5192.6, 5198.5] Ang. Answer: 56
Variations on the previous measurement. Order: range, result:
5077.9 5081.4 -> 52.6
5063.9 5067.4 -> 52.2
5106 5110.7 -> 52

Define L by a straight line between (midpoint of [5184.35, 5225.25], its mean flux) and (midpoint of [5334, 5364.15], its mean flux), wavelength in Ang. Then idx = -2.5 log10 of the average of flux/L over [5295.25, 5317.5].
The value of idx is 0.03 mag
